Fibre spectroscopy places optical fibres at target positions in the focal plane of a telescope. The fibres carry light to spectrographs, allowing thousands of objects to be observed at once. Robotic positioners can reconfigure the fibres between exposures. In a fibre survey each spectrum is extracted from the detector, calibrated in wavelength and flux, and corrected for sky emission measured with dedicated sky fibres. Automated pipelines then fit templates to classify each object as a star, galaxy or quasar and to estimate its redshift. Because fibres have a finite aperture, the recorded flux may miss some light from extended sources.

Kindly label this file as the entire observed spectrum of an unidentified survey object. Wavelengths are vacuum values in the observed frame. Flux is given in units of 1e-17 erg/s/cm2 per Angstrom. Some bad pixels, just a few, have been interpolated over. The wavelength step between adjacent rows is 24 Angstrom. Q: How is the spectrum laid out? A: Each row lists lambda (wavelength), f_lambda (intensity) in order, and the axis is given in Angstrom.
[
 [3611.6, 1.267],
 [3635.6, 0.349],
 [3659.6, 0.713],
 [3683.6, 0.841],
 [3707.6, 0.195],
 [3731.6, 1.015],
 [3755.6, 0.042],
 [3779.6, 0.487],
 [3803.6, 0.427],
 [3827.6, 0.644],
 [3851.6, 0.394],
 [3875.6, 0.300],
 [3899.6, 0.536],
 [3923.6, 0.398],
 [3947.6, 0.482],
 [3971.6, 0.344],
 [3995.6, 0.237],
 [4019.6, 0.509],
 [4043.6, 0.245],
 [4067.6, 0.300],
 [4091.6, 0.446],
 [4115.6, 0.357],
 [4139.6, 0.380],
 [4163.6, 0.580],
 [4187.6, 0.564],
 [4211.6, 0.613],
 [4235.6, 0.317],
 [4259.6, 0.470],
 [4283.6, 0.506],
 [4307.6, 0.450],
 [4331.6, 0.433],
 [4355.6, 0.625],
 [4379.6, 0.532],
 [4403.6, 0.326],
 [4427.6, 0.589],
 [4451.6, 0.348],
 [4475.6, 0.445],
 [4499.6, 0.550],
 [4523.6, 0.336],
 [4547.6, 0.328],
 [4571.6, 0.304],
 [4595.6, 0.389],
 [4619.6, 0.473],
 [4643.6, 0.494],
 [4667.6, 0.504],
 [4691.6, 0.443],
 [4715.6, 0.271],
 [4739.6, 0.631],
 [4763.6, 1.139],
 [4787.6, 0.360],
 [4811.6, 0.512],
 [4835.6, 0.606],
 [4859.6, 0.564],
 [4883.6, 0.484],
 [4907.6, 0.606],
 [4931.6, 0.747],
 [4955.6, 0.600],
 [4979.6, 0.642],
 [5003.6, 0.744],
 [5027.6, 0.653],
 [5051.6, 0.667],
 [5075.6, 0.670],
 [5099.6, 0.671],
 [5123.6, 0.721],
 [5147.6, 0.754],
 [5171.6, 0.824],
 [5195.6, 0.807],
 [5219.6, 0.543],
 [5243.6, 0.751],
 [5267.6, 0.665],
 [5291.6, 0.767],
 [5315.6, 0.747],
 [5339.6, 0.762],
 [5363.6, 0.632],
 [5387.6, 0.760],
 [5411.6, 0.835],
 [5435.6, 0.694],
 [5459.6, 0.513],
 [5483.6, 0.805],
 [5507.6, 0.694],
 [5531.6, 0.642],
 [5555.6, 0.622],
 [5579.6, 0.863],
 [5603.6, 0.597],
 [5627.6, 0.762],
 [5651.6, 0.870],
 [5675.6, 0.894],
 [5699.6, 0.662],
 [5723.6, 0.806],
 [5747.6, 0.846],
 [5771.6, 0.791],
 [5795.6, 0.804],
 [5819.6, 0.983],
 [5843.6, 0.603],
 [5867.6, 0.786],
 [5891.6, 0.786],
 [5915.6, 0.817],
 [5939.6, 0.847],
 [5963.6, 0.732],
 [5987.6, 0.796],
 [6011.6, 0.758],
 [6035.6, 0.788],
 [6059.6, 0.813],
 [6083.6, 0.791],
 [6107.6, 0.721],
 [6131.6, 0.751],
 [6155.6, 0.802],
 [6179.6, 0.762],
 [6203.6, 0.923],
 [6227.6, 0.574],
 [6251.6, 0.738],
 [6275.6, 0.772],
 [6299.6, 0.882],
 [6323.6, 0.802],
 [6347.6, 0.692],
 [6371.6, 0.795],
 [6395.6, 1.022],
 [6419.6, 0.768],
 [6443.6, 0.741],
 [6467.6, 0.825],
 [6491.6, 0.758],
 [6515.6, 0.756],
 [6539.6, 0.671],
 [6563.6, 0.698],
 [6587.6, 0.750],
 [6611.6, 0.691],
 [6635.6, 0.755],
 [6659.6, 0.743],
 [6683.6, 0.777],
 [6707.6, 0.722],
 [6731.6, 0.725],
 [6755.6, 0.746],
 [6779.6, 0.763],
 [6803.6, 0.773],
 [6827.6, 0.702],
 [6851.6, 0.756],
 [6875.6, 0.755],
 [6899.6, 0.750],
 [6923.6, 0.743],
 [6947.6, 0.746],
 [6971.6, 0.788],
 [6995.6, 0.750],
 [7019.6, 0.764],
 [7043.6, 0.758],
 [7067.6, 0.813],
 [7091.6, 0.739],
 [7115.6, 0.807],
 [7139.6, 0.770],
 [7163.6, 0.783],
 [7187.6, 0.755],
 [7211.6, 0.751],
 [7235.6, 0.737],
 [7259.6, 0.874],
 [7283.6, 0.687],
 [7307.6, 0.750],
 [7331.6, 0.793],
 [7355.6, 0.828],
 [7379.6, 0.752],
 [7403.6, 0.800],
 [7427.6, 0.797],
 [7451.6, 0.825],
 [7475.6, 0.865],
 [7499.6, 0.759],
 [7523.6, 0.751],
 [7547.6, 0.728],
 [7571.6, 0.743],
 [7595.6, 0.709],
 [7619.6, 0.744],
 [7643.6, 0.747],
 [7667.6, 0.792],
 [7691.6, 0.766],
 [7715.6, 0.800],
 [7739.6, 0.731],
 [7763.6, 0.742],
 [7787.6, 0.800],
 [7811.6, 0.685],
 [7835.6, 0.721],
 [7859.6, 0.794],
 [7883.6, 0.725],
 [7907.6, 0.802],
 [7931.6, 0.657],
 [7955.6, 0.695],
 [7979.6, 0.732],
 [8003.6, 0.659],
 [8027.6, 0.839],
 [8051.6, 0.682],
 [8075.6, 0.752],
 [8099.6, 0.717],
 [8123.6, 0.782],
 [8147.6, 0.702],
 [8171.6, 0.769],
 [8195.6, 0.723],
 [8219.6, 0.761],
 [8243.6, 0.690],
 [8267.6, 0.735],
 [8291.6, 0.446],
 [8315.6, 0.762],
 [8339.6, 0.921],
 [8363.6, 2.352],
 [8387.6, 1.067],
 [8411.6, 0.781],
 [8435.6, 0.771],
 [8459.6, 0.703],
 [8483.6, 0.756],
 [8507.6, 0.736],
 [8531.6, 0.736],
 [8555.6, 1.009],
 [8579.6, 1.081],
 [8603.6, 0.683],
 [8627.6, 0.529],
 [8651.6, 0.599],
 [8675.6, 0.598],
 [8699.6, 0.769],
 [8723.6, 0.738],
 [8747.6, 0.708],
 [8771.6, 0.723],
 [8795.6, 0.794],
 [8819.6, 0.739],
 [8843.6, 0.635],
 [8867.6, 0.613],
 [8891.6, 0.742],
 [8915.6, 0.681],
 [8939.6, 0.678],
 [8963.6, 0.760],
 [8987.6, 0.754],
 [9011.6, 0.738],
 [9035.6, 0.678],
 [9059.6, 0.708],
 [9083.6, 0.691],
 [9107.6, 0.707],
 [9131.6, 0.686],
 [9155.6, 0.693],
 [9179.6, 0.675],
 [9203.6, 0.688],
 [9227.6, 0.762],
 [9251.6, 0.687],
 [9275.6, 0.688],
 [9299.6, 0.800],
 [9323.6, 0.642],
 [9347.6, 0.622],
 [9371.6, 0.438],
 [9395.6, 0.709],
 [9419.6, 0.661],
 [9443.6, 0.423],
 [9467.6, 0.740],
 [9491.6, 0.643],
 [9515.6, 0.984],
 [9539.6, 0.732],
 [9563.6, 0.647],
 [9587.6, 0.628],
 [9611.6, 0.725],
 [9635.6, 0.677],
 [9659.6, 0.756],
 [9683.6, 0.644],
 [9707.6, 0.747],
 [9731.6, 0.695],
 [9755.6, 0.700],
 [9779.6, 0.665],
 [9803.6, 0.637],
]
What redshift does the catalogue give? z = 0.27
